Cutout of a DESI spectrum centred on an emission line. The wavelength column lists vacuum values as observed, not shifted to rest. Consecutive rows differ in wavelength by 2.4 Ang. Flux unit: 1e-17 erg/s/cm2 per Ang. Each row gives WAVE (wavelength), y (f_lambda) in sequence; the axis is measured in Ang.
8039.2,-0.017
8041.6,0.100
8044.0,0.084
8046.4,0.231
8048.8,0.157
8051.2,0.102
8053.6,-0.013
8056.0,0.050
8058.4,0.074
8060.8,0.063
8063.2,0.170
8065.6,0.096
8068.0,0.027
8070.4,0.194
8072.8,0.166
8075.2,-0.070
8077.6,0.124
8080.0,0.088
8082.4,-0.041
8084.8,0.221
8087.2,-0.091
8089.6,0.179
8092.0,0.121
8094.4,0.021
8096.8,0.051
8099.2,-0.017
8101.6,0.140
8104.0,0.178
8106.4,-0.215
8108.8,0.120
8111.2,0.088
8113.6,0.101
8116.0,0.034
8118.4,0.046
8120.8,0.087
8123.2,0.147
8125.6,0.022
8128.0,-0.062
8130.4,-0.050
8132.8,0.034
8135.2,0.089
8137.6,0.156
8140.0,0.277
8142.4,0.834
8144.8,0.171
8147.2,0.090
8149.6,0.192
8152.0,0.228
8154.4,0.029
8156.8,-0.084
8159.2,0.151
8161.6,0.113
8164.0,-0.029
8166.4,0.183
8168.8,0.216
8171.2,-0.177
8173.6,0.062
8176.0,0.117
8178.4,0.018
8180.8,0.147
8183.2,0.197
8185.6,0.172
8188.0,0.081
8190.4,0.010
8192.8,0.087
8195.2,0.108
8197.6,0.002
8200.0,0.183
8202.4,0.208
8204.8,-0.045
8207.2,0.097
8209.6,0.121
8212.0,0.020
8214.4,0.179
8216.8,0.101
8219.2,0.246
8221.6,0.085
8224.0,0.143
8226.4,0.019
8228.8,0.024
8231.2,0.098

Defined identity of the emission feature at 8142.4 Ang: H-gamma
